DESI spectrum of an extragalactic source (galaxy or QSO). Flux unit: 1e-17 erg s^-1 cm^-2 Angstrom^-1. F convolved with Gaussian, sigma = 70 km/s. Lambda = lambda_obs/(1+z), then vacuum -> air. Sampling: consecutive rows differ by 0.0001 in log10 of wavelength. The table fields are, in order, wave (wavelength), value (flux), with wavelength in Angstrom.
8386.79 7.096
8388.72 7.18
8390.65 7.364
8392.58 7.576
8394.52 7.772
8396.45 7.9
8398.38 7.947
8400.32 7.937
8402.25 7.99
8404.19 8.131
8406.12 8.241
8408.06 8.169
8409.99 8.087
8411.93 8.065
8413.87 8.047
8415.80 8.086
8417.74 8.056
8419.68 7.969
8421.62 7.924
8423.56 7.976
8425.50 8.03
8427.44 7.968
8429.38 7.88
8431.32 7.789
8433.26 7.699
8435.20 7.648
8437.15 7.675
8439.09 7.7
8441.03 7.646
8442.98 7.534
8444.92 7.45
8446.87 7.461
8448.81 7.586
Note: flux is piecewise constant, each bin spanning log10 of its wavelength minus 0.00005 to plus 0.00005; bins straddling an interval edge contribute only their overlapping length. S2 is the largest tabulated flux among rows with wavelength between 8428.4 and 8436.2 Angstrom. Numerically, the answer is 7.88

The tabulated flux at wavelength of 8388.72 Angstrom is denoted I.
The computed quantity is 7.18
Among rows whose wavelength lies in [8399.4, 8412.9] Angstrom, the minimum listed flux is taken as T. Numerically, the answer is 7.937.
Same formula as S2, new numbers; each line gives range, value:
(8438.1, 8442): 7.7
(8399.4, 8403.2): 7.99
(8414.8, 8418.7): 8.086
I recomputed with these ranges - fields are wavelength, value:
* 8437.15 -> 7.675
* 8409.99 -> 8.087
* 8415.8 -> 8.086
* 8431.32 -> 7.789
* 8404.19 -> 8.131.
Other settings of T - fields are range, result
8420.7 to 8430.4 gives 7.88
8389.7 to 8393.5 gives 7.364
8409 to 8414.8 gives 8.047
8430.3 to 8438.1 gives 7.648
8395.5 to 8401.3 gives 7.9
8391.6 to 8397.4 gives 7.576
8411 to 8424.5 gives 7.924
